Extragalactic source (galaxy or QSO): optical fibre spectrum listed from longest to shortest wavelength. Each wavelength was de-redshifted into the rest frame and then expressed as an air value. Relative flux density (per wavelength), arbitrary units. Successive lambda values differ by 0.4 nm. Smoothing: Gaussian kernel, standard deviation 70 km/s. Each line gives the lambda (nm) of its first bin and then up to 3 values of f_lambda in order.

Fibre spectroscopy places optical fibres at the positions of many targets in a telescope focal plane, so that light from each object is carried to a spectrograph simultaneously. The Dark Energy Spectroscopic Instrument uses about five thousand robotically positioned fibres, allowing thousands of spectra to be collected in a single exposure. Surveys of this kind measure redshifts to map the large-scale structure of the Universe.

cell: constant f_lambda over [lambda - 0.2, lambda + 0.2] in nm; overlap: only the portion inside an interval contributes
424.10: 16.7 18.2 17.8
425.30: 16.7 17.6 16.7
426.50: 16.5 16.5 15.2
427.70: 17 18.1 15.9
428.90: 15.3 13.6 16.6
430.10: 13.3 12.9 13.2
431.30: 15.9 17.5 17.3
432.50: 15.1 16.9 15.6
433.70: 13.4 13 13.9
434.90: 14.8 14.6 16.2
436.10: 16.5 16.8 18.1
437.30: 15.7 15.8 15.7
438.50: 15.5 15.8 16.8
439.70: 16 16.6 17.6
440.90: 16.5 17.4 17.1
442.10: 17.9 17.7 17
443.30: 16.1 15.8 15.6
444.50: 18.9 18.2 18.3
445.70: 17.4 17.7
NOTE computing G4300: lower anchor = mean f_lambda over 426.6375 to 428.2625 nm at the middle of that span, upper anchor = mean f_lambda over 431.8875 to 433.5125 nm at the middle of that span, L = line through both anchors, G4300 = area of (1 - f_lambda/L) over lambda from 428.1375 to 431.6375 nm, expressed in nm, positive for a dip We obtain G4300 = 0.34 nm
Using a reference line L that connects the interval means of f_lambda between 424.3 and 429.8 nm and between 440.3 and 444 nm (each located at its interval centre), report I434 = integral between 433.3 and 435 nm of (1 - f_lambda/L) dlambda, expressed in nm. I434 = 0.29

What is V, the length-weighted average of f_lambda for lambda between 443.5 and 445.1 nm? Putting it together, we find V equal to 17.1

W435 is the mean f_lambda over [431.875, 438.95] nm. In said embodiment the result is 15.6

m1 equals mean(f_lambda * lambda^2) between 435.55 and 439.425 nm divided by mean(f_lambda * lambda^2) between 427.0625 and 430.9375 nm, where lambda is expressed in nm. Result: 1.11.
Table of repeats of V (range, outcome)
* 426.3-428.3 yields 16.7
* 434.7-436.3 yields 15.5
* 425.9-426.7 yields 16.6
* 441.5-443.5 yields 17.2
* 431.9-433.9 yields 15.7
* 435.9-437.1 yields 17.1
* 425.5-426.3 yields 17.1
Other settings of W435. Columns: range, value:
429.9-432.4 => 15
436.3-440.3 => 16.3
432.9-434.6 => 14.3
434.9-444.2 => 16.4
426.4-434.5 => 15.4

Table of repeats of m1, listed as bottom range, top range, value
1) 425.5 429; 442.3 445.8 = 1.12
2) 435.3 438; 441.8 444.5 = 1.06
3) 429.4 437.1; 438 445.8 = 1.15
